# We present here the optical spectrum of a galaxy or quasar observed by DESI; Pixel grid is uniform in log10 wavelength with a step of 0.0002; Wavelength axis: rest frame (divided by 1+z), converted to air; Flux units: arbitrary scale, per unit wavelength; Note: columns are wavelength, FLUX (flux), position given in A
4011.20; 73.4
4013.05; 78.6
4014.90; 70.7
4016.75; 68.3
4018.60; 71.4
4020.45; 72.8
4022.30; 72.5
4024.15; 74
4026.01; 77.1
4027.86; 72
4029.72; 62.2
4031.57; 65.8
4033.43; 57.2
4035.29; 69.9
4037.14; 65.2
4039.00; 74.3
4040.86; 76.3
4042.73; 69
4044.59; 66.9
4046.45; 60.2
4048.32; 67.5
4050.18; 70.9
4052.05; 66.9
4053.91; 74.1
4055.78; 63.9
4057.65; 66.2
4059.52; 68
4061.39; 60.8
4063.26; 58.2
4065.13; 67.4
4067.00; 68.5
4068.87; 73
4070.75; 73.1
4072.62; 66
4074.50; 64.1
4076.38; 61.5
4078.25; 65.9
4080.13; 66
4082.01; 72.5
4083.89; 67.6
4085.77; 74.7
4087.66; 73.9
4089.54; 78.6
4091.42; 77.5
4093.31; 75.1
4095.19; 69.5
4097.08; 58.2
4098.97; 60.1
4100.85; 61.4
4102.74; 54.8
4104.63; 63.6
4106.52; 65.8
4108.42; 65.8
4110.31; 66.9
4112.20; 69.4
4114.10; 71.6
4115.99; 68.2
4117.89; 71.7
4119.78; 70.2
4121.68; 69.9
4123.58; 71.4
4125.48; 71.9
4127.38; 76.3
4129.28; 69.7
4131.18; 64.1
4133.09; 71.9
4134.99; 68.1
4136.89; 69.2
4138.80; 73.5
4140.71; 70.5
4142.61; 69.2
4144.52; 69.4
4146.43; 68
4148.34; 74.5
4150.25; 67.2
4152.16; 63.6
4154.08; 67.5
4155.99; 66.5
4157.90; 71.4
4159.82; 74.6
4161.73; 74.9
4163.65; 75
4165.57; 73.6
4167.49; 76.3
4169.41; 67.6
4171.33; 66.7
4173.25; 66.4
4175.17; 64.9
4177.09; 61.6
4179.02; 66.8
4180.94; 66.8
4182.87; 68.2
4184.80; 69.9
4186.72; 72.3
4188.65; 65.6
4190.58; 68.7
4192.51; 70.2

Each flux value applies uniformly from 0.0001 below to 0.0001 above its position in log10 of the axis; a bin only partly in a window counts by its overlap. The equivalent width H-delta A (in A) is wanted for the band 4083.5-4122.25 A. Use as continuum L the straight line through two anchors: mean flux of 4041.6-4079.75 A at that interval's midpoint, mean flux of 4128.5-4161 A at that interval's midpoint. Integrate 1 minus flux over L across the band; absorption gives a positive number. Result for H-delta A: -0.2 A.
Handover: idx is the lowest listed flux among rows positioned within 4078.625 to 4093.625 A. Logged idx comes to 66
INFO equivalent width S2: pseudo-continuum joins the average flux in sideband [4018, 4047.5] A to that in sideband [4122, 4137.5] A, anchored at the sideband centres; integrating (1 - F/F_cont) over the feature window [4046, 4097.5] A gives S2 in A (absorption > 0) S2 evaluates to 0.9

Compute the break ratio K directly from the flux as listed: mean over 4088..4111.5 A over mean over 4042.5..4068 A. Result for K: 1.0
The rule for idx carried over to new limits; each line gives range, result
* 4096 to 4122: 54.8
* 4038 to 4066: 58.2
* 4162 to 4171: 67.6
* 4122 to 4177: 63.6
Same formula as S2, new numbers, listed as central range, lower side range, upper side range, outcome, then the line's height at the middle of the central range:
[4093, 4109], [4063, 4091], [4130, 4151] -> 1.39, 69.3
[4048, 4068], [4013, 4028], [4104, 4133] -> 1.36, 71.4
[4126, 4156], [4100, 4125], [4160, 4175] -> -0.08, 69.3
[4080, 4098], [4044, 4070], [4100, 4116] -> -1.62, 65.7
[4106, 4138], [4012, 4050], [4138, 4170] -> 0.41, 70.5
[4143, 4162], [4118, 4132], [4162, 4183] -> 0.00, 69.5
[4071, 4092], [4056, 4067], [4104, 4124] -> -1.19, 66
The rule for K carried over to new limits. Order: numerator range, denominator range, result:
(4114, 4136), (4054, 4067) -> 1.08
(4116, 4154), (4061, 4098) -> 1.02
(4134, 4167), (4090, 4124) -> 1.05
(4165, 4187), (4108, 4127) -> 0.97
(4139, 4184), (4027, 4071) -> 1.03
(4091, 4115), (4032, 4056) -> 0.97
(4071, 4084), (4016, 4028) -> 0.91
